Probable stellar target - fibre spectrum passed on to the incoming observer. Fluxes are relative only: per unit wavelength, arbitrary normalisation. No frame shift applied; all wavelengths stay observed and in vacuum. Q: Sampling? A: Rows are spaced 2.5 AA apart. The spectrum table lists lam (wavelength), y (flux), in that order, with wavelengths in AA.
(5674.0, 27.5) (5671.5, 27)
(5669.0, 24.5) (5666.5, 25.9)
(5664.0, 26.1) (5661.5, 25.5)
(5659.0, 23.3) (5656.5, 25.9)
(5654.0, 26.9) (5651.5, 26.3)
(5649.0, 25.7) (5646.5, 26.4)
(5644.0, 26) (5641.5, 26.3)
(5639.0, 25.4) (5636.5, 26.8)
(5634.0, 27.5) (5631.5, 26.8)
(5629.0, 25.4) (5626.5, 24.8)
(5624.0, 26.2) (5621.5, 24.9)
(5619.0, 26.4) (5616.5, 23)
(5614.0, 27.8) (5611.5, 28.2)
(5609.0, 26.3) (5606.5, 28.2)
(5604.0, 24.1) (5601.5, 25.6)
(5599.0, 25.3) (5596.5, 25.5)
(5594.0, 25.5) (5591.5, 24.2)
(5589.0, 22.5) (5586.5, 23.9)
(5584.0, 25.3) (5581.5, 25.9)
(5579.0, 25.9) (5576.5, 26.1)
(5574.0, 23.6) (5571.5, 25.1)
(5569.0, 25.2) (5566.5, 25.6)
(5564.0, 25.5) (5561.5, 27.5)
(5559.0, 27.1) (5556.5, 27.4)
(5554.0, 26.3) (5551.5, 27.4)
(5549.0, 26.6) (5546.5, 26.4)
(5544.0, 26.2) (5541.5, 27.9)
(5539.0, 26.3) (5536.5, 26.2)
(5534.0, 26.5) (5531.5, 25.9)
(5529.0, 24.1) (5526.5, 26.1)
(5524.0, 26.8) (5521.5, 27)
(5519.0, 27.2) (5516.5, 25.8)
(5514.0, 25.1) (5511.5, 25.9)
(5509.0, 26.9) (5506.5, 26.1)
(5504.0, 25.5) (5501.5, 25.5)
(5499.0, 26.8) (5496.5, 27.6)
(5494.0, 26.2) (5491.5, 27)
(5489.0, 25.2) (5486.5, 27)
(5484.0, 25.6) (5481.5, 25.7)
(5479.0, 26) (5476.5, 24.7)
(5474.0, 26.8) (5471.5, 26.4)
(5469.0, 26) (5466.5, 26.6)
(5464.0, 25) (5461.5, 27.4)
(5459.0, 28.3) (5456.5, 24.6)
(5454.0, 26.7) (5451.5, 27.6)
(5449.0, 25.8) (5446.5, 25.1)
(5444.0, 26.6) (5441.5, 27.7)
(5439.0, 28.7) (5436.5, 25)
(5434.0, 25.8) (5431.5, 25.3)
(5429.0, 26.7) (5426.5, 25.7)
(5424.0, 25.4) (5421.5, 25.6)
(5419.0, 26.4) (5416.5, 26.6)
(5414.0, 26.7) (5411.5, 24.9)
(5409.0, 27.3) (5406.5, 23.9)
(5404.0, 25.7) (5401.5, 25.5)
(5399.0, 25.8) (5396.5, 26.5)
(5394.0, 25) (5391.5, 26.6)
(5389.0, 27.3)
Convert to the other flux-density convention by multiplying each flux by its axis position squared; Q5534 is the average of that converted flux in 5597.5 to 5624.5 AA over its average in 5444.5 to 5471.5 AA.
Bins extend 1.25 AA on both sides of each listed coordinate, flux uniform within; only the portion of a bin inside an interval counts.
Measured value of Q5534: 1.0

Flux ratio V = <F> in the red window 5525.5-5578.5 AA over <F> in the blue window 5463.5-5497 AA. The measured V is 1.00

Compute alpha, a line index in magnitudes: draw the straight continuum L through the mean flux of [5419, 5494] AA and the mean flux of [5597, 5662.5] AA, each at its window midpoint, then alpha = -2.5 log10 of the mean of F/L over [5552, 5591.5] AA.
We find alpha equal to 0.022 mag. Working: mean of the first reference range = 26.2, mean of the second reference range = 26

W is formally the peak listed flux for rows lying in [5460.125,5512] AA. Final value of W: 27.6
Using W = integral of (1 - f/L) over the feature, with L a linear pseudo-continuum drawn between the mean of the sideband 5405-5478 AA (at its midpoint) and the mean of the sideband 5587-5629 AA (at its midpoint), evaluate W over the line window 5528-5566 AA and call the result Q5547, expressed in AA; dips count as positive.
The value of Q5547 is -1.1 AA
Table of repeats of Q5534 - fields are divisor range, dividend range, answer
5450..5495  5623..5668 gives 1.05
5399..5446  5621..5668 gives 1.08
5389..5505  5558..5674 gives 1.05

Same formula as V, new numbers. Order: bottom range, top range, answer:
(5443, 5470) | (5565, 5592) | 0.94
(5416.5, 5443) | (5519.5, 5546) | 1.00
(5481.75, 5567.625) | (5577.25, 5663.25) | 0.98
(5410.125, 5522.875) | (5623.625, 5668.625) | 0.99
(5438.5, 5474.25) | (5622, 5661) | 0.98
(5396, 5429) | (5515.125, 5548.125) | 1.02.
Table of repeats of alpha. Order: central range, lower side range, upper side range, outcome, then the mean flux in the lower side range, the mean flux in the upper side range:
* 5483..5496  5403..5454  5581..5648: -0.01 mag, 26.1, 25.7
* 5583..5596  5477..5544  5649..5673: 0.07 mag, 26.2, 25.7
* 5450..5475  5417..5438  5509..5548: -0.02 mag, 25.8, 26.3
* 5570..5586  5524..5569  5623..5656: 0.05 mag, 26.4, 26.2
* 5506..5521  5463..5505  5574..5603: -0.02 mag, 26.1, 25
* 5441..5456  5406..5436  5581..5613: -0.03 mag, 25.9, 25.4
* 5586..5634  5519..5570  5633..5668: 0.02 mag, 26.4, 26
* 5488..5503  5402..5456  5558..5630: -0.02 mag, 26.1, 25.5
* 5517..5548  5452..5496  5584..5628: -0.02 mag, 26.2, 25.4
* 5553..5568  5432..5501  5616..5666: -0.02 mag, 26.3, 25.8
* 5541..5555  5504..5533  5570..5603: -0.05 mag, 26.1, 24.9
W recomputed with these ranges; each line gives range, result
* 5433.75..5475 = 28.7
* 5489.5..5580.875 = 27.9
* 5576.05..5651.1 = 28.2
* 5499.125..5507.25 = 26.1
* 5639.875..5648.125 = 26.4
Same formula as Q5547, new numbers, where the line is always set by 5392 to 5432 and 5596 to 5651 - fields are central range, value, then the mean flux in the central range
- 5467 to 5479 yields -0.1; 26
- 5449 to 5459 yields -0.2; 26.5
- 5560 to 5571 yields 0.0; 25.9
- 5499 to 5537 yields -0.2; 26.1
